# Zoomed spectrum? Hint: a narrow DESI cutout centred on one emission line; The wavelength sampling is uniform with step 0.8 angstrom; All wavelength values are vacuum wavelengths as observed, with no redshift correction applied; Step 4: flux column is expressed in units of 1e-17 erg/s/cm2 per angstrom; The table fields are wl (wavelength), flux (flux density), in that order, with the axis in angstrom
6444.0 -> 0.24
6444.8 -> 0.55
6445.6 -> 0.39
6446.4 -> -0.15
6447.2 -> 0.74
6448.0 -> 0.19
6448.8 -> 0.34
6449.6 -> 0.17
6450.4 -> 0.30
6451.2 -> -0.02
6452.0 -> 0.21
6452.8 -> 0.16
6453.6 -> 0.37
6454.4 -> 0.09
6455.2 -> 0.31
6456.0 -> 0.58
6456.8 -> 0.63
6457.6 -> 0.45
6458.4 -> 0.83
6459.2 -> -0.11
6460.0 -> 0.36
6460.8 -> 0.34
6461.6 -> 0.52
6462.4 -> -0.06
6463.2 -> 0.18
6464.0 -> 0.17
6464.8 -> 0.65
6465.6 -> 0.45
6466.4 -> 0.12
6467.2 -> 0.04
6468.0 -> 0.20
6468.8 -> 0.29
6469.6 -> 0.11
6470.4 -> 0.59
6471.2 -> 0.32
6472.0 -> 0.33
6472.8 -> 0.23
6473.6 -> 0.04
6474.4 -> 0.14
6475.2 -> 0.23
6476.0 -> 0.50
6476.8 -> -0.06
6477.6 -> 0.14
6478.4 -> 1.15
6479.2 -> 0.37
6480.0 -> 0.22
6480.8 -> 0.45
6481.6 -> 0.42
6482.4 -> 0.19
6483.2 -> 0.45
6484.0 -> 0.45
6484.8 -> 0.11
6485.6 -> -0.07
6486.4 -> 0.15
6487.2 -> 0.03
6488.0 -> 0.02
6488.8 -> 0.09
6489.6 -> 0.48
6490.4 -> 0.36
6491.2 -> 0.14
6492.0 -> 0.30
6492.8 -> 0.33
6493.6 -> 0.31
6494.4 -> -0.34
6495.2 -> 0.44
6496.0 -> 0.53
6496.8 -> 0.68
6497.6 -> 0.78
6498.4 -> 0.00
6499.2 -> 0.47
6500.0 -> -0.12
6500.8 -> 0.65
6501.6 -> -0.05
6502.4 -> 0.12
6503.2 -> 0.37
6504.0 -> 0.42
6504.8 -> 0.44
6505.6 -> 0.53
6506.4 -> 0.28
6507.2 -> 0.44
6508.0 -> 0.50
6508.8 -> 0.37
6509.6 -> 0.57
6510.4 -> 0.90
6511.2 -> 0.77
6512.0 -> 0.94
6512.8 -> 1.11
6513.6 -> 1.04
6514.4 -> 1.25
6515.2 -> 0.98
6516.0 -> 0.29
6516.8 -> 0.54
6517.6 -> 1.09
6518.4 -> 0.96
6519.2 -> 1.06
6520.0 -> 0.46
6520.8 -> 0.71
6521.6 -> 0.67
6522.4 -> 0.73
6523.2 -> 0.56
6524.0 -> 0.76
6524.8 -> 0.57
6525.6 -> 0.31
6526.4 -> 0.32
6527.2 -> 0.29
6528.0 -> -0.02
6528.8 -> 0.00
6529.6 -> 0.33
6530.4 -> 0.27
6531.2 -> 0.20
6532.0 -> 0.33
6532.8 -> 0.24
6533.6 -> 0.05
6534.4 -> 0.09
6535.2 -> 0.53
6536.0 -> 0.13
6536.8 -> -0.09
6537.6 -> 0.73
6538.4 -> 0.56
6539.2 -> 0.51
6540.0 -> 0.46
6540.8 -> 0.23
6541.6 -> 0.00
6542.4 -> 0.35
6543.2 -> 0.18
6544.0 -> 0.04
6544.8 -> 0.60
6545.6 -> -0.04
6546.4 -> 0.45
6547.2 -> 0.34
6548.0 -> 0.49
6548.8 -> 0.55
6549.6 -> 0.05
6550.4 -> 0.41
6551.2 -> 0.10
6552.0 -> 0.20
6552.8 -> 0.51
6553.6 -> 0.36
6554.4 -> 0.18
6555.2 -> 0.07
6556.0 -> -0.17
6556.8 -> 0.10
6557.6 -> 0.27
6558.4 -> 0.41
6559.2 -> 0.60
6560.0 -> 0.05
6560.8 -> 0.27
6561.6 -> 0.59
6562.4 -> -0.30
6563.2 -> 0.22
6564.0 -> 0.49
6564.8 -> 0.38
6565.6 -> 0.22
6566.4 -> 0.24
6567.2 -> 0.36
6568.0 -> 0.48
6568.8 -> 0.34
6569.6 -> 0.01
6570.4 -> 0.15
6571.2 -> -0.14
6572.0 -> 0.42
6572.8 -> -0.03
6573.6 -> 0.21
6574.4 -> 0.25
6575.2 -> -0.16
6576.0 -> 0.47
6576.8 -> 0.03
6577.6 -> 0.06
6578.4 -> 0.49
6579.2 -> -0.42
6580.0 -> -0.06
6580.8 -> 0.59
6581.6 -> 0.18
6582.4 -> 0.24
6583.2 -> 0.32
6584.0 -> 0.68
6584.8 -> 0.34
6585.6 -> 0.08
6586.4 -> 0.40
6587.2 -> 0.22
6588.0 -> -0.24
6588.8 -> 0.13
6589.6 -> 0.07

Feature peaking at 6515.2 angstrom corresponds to C III]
